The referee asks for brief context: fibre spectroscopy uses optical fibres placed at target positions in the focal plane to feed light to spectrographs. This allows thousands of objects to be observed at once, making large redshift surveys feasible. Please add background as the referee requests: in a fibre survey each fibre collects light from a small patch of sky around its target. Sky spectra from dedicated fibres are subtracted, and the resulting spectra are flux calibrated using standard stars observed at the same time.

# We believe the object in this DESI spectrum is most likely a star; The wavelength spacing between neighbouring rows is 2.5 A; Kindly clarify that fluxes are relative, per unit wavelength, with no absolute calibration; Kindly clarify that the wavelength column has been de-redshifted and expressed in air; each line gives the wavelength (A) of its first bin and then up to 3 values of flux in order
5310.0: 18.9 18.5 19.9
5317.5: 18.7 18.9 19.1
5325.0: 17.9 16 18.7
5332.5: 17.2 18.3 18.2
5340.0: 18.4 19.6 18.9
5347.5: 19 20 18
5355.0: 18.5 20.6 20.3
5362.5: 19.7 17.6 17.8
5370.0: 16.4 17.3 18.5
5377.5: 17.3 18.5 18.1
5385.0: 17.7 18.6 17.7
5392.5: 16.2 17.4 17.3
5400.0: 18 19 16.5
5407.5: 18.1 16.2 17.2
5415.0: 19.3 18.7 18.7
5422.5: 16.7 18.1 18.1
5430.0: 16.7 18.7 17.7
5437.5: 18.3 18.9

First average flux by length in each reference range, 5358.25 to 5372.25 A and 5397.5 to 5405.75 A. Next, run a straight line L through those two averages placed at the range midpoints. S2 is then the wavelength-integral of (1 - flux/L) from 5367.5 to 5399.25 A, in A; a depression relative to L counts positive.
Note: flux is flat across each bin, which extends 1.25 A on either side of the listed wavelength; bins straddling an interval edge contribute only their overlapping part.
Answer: 0.9 A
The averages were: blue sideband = 18.4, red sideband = 17.8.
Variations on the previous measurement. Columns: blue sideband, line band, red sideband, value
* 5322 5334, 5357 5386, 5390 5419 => -0.97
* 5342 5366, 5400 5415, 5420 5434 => 0.45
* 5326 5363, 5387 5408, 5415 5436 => 0.77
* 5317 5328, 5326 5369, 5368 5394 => -1.56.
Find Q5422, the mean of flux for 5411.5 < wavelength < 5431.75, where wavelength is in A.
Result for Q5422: 18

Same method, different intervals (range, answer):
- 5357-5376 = 18.4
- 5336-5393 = 18.4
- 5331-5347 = 18.5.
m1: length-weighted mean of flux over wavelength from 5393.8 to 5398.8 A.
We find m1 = 17.4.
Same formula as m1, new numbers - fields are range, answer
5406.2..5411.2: 17.2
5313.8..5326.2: 18.9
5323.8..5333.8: 17.5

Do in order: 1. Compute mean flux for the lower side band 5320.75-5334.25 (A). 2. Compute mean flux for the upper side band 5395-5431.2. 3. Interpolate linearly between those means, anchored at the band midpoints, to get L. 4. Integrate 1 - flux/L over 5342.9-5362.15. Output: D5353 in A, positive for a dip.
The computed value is -1.7 A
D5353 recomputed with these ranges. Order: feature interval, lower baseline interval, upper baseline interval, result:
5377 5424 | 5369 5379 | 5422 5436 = -0.5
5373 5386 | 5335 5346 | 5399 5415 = 0.1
